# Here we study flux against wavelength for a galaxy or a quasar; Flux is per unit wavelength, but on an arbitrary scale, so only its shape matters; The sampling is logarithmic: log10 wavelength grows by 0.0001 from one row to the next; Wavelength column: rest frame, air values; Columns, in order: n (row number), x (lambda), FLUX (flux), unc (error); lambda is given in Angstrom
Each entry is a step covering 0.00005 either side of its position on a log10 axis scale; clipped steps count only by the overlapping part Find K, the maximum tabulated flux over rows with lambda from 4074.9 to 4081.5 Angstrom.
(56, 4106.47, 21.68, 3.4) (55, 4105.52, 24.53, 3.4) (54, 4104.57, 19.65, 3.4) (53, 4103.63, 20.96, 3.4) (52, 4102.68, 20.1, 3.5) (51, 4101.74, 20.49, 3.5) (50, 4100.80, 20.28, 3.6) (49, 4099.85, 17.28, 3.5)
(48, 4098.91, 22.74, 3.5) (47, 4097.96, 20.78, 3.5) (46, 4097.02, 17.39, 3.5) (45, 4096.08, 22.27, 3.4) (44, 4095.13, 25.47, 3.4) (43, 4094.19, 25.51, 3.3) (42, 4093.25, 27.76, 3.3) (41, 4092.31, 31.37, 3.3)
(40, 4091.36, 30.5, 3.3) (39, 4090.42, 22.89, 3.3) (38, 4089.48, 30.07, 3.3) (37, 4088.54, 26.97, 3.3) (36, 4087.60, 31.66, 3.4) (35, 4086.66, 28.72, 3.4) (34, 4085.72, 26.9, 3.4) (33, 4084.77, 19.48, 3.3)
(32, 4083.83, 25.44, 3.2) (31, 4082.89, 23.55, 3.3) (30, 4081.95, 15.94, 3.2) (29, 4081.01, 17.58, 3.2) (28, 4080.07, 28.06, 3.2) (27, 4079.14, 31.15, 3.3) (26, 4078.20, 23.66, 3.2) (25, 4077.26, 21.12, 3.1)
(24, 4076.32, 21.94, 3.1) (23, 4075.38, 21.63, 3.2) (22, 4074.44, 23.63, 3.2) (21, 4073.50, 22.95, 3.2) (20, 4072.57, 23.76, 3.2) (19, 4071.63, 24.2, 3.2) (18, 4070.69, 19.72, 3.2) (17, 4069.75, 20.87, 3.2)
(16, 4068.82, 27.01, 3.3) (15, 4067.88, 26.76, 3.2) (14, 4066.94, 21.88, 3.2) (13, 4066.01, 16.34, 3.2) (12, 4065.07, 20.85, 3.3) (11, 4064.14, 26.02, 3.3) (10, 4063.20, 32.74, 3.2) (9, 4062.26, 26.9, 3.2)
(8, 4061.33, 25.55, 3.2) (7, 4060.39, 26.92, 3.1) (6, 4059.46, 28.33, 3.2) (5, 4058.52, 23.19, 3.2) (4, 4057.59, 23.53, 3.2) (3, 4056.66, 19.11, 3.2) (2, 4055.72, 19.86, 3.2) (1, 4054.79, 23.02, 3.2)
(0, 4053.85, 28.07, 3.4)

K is 31.15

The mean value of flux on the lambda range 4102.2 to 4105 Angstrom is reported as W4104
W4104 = 20.3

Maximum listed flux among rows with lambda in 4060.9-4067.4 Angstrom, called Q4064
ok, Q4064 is 32.74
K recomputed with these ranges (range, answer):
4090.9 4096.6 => 31.37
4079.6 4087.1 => 28.72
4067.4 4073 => 27.01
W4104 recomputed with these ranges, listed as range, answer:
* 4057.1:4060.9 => 25.5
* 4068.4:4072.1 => 22.9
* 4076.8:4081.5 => 24.3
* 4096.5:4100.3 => 19.6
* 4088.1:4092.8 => 28.4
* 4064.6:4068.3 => 21.4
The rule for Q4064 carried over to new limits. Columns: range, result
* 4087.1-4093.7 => 31.66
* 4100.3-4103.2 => 20.49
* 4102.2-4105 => 20.96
